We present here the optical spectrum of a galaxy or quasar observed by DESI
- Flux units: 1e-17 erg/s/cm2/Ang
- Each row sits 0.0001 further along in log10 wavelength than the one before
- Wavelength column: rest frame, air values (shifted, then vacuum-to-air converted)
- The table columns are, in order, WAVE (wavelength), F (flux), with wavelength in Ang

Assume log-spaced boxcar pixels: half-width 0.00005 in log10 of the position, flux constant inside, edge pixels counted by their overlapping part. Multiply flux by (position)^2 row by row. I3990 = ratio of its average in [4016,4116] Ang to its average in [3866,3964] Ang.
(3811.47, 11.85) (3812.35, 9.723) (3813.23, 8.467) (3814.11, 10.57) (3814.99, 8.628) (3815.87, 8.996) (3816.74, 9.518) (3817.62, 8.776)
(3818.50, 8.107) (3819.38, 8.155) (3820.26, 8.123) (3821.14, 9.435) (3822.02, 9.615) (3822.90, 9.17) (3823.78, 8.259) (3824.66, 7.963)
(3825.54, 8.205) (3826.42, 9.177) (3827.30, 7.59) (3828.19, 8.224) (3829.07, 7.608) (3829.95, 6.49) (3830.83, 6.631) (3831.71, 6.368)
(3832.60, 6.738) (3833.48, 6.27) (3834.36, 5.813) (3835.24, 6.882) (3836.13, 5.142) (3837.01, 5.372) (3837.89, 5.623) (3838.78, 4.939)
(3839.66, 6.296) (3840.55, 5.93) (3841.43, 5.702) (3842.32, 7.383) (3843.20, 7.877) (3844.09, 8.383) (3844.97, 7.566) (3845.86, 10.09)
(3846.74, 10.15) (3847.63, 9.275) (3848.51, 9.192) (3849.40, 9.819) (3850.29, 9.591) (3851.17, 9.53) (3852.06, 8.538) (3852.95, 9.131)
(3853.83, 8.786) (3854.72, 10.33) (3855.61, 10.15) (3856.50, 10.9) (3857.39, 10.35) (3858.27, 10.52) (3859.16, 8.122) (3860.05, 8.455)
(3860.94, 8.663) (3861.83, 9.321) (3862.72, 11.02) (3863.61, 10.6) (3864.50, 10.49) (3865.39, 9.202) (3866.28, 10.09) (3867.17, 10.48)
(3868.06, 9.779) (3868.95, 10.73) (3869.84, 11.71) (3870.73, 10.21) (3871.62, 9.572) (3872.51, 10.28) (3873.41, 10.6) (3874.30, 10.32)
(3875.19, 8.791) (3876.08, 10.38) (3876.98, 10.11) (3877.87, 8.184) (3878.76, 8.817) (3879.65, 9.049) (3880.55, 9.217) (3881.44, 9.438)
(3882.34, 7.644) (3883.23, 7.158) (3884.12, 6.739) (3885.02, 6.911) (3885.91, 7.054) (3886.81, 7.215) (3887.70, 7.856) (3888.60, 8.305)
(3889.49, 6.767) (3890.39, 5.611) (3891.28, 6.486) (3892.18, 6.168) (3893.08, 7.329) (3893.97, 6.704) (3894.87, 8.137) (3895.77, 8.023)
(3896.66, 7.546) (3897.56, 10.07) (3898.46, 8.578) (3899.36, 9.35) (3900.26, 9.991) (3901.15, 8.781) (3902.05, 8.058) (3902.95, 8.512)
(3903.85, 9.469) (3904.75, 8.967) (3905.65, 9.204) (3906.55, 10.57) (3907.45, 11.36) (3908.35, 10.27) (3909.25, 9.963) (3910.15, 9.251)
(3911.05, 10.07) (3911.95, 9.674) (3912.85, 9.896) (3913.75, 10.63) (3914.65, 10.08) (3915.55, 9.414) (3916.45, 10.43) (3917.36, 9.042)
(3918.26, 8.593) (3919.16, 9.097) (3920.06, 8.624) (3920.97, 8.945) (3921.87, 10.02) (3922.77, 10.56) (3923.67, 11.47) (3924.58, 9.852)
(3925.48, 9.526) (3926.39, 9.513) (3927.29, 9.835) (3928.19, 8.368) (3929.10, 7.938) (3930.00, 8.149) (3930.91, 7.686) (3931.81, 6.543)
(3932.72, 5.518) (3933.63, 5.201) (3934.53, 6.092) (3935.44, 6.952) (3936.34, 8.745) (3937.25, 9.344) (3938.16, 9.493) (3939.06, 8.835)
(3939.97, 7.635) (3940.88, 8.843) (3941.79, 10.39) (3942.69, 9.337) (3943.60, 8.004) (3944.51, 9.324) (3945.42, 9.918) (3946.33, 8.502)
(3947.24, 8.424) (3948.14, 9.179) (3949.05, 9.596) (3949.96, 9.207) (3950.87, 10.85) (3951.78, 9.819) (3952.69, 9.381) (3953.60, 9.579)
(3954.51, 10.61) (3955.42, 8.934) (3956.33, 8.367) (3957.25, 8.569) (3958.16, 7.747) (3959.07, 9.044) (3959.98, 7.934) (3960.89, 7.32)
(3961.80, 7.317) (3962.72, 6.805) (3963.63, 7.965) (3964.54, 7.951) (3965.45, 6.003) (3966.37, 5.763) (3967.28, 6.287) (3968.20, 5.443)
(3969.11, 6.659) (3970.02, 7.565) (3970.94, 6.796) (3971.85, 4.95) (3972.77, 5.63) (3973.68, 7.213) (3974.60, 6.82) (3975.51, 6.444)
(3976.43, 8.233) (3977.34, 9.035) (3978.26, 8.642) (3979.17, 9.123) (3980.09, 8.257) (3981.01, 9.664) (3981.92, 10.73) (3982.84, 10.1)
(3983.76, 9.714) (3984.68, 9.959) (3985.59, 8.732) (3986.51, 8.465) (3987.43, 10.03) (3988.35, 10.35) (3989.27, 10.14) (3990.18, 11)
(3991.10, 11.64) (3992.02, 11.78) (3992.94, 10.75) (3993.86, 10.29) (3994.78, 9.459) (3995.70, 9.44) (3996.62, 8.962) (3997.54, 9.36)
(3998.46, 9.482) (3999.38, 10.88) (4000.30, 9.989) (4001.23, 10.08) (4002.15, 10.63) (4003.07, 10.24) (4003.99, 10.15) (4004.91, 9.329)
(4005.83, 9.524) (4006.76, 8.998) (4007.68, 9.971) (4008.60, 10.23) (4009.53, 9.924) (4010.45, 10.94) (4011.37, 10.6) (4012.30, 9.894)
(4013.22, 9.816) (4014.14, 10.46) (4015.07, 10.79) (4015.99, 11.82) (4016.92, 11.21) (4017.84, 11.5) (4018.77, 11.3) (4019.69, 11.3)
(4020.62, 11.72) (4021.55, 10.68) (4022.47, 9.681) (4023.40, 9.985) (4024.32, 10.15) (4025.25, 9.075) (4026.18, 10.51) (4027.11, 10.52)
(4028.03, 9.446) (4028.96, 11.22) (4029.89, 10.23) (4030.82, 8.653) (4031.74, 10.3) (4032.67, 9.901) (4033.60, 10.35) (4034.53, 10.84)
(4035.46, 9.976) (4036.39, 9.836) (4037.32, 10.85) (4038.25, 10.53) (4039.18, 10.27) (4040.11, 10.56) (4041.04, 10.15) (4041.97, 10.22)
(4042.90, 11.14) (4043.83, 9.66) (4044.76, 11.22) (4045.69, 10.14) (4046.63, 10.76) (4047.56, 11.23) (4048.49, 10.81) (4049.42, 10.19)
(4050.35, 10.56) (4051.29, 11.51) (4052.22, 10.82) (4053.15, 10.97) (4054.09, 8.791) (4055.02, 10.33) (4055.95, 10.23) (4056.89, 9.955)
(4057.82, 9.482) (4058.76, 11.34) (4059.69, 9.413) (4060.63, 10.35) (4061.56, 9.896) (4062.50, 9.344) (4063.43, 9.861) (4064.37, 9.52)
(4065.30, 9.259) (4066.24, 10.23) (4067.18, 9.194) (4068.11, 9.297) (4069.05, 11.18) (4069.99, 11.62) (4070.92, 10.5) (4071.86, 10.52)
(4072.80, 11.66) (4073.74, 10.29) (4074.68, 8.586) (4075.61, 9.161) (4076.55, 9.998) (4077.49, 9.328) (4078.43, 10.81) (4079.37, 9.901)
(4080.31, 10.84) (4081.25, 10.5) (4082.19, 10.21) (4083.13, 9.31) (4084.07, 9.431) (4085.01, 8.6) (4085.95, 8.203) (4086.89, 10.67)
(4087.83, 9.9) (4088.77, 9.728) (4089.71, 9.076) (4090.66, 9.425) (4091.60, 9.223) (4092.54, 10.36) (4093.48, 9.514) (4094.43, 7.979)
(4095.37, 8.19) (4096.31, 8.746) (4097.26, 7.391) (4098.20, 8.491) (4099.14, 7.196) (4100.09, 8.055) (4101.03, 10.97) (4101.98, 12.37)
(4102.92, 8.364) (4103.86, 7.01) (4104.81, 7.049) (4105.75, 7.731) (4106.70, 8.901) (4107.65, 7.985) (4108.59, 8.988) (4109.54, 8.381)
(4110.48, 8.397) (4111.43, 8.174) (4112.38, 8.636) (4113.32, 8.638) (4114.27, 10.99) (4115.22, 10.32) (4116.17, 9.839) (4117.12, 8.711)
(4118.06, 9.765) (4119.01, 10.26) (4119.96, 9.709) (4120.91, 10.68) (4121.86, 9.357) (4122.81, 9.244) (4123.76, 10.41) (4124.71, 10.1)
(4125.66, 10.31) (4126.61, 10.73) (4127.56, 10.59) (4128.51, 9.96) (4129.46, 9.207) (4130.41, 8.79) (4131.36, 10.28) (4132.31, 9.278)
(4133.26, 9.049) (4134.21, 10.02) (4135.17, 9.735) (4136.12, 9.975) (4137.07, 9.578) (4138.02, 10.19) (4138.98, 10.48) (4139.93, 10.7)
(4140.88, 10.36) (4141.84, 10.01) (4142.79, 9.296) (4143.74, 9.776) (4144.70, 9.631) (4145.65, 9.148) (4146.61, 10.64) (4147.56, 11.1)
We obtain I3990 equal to 1.20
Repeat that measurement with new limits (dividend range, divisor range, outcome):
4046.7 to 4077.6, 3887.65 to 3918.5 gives 1.25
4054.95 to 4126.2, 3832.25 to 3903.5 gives 1.25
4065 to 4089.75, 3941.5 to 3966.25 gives 1.22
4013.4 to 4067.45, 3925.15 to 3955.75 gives 1.25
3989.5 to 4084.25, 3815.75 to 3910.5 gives 1.31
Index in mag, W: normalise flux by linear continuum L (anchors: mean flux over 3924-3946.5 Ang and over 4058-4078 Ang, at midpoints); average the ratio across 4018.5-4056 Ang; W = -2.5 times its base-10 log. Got -0.083 mag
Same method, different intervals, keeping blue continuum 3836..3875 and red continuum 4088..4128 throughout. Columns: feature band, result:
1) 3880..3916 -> 0.062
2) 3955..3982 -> 0.207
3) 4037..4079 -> -0.122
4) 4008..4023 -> -0.174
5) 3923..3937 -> 0.118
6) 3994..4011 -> -0.086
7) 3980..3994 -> -0.116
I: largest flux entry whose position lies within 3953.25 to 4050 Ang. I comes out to 11.82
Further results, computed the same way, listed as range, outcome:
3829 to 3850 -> 10.15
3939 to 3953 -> 10.85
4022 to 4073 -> 11.66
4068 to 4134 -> 12.37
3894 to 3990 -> 11.47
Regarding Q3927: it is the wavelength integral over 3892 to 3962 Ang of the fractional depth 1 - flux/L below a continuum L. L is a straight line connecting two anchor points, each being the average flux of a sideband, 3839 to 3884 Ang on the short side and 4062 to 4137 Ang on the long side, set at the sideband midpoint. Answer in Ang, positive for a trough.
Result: 3.0 Ang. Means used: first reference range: 9.24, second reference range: 9.5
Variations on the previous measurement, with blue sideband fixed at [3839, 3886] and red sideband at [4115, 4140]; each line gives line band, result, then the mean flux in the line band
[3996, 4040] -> -3.13 Ang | 10.3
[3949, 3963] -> 0.87 Ang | 8.81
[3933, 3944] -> 1.36 Ang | 8.2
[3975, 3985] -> 0.44 Ang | 9.06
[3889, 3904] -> 2.10 Ang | 7.95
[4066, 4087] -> -0.54 Ang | 9.99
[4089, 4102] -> 1.09 Ang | 8.96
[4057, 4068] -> -0.11 Ang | 9.8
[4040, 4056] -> -1.43 Ang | 10.5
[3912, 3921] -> -0.21 Ang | 9.51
